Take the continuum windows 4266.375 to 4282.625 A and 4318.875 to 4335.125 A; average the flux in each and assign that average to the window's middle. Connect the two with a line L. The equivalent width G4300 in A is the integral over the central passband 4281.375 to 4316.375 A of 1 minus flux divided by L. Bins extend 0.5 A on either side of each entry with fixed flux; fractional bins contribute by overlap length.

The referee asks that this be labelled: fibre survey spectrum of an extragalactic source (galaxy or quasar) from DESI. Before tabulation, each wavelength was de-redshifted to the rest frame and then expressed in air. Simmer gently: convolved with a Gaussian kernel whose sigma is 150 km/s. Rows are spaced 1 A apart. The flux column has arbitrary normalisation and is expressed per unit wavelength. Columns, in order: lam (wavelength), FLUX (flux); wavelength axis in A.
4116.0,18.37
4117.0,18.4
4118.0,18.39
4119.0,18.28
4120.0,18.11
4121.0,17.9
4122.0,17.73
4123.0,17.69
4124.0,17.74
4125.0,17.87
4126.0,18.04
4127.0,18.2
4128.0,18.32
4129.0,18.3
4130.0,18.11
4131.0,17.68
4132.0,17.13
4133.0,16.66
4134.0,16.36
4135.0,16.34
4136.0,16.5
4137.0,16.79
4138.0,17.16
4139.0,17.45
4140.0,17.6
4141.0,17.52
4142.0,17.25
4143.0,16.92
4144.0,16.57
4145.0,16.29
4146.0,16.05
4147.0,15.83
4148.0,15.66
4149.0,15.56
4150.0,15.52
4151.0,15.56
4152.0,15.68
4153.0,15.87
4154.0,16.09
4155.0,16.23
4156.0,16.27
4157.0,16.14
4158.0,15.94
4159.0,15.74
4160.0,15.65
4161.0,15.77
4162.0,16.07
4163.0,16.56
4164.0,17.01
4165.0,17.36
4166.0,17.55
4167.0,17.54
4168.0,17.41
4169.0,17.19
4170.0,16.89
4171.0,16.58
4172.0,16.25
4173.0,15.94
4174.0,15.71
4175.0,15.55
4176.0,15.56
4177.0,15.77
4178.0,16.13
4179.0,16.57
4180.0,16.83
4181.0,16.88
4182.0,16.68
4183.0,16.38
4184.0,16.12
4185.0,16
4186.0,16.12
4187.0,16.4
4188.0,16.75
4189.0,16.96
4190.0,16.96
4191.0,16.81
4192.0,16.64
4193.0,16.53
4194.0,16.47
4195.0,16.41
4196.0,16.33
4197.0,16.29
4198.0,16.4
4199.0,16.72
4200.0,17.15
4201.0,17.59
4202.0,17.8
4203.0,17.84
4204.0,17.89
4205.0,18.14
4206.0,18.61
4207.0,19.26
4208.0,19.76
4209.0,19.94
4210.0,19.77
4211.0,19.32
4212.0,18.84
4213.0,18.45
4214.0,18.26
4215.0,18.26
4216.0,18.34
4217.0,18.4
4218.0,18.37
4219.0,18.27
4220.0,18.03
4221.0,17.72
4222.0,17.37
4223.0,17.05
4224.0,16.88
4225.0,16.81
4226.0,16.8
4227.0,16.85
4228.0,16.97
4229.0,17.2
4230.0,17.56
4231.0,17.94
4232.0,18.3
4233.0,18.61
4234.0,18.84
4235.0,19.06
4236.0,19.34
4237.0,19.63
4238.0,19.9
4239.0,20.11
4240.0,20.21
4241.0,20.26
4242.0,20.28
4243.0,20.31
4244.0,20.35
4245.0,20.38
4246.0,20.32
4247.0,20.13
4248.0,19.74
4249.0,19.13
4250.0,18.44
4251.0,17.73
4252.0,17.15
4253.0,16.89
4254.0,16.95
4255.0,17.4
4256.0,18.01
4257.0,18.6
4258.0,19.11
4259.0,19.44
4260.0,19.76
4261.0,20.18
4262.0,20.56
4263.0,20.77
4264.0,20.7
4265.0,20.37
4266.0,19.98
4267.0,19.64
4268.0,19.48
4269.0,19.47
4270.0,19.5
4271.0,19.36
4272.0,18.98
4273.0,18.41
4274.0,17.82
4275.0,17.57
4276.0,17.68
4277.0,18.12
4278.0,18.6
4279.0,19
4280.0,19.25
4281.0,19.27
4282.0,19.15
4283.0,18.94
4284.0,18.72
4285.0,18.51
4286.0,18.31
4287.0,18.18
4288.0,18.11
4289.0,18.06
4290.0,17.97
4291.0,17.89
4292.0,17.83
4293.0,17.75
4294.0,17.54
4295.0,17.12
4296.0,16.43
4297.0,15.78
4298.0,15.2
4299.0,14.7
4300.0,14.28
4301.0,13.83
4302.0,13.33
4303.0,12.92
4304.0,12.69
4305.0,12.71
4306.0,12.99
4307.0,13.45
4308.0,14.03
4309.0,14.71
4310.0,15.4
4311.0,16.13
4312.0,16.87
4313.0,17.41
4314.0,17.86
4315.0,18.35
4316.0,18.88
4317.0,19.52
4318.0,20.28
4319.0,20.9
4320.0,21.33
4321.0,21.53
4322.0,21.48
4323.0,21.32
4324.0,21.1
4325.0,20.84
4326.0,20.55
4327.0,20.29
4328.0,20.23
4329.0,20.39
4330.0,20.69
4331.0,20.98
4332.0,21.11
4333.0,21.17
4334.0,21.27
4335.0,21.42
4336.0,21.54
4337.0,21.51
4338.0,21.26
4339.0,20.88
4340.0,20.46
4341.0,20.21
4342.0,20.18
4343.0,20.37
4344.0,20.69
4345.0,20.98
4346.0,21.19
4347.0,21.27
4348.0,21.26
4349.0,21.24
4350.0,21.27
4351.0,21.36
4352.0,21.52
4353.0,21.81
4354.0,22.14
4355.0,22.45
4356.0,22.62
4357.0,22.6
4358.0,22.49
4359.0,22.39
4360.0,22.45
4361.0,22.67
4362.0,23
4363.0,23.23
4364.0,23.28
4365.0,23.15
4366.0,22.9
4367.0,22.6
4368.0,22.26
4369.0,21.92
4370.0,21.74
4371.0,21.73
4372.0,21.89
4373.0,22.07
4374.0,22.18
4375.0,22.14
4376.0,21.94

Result 6.1 A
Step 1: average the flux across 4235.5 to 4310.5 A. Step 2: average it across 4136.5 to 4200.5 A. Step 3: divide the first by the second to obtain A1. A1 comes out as 1.10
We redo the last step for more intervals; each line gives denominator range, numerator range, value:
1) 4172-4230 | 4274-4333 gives 1.03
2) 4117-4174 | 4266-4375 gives 1.15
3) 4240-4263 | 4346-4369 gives 1.16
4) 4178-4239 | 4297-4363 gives 1.10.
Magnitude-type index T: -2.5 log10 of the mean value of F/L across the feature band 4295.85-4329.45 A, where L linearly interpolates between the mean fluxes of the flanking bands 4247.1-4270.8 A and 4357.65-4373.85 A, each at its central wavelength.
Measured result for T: 0.20 mag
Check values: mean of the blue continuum 19.1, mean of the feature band 17.3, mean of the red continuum 22.5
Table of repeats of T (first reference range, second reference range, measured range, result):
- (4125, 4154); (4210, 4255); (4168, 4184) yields 0.07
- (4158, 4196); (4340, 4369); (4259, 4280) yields 0.00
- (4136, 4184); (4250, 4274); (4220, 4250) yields -0.02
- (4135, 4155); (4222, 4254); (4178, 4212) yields 0.02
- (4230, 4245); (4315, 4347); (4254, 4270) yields 0.02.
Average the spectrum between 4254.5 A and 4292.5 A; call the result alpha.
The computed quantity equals 18.9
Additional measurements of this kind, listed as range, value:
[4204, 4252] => 18.7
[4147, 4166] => 16.1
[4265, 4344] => 18.4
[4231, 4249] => 19.7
